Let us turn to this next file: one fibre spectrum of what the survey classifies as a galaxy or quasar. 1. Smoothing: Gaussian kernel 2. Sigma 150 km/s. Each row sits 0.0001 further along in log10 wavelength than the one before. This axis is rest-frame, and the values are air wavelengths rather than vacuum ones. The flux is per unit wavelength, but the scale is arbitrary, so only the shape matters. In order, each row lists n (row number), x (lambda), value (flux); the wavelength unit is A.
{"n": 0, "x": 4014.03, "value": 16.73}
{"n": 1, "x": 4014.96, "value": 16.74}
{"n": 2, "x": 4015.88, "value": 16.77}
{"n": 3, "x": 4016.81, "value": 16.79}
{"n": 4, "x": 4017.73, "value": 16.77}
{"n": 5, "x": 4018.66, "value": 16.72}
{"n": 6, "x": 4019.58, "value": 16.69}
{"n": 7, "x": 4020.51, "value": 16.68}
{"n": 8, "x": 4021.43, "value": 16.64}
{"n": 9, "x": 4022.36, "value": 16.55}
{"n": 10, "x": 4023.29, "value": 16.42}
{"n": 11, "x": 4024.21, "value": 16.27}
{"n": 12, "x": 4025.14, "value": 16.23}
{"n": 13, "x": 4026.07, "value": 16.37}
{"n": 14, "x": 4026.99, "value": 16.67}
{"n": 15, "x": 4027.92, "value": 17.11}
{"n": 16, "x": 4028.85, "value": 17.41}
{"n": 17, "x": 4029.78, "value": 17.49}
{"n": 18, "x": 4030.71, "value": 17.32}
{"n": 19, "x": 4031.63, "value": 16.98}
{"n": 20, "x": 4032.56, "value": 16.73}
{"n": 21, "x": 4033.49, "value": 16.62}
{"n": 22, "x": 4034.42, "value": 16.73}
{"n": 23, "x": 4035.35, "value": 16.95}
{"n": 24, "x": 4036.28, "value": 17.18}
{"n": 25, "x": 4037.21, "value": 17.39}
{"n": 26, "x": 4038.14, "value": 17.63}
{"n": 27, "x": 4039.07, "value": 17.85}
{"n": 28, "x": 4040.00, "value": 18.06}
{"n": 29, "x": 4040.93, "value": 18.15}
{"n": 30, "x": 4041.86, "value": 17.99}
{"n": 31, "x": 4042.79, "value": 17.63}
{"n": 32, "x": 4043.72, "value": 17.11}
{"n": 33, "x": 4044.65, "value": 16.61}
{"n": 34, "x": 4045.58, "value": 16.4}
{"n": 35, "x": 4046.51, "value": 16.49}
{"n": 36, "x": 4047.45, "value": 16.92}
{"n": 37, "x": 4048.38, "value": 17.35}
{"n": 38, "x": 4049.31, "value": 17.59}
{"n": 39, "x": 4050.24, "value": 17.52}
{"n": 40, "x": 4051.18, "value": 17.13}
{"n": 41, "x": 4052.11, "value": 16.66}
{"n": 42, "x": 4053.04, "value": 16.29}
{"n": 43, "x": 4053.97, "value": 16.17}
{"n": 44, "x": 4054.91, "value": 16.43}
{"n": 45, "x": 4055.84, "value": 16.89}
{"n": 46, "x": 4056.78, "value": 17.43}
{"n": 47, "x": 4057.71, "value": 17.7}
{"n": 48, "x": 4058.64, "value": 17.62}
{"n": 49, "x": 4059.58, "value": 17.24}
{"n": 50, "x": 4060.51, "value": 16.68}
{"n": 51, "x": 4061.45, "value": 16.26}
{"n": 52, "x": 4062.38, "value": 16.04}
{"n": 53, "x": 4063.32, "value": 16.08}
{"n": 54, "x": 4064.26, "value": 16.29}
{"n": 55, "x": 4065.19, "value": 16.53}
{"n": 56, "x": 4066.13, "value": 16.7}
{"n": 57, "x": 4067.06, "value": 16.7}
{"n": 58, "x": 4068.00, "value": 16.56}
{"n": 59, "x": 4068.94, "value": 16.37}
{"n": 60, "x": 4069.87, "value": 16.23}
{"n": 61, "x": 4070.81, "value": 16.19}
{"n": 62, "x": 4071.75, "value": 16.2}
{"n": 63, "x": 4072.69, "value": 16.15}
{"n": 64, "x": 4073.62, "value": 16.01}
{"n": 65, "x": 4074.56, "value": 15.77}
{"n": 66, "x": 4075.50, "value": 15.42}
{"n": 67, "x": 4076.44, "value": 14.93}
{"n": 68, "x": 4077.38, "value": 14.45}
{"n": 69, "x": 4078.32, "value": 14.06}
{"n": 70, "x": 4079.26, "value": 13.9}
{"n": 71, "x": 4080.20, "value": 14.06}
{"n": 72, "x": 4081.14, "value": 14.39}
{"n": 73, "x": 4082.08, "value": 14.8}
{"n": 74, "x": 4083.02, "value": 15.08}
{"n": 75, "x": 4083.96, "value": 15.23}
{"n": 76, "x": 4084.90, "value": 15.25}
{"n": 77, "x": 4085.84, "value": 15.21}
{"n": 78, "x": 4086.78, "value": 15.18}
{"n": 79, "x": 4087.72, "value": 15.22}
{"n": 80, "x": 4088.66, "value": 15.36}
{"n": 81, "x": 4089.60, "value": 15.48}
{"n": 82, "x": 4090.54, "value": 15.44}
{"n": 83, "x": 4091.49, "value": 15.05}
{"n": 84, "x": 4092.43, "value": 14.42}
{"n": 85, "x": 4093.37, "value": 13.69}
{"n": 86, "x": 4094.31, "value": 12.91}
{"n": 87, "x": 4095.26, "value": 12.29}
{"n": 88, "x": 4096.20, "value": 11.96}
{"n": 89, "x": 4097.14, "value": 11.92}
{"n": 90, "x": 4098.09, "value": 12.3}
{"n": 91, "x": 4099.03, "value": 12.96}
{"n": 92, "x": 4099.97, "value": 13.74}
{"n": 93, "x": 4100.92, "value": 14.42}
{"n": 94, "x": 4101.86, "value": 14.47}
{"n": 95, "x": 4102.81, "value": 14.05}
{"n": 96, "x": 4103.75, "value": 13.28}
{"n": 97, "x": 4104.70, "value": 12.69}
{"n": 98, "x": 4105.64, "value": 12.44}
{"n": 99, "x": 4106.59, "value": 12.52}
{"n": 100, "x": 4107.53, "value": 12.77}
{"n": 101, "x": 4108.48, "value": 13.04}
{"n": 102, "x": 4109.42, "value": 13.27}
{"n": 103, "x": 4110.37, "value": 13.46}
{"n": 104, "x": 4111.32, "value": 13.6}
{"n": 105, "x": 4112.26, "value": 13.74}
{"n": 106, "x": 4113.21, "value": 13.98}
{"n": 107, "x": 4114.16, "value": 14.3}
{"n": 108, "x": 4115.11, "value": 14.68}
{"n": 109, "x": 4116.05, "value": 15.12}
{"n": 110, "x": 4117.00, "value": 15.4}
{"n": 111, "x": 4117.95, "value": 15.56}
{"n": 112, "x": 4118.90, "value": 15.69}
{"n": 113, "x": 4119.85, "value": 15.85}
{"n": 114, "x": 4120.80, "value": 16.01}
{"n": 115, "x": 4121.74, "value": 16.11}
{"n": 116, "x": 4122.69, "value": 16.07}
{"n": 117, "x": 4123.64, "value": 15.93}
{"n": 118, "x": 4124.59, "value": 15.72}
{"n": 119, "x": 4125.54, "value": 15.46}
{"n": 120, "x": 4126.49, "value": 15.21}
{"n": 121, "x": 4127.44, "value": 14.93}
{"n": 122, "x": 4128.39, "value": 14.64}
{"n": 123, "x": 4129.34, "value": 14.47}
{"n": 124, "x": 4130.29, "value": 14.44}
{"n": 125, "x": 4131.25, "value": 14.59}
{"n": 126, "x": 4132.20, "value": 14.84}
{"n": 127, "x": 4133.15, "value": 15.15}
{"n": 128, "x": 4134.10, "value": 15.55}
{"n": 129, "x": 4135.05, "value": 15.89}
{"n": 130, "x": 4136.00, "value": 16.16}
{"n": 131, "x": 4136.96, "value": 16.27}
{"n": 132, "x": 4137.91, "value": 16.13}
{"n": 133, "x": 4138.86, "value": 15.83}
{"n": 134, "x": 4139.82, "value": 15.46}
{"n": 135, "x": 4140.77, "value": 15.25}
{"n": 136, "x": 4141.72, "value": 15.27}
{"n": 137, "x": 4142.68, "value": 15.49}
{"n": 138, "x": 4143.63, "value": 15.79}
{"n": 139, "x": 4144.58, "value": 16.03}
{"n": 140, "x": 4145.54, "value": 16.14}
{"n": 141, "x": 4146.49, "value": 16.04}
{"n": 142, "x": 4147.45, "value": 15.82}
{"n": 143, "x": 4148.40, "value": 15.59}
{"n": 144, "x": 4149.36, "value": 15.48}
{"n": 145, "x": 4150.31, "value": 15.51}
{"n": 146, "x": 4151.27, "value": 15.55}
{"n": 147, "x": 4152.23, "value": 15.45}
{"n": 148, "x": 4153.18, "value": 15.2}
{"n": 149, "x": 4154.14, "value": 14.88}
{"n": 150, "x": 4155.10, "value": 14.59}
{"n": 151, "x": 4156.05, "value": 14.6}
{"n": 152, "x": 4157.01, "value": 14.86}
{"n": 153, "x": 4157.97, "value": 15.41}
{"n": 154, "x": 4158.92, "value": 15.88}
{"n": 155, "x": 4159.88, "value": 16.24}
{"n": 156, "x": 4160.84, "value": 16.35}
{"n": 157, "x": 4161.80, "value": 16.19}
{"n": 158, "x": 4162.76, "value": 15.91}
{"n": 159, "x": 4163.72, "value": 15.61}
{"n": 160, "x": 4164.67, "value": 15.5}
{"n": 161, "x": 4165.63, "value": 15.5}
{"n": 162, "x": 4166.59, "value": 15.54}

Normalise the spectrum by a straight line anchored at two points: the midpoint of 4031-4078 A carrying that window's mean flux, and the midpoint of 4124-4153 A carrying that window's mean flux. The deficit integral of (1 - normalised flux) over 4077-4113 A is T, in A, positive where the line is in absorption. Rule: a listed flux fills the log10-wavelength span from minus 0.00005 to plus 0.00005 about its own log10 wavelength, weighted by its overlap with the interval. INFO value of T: 5.0 A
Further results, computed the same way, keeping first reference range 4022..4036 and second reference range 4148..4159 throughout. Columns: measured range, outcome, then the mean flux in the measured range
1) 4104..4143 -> 1.9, 14.8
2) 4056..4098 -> 2.2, 15.4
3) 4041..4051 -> -0.4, 17.2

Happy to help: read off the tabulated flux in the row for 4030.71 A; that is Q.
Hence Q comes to 17.32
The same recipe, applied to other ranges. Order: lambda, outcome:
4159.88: 16.24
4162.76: 15.91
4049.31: 17.59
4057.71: 17.7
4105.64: 12.44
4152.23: 15.45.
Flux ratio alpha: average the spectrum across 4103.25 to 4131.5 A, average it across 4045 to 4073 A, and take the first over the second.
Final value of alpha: 0.87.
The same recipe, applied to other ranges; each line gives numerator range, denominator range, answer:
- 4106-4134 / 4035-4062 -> 0.86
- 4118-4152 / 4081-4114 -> 1.12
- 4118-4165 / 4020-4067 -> 0.92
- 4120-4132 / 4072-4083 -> 1.02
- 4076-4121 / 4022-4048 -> 0.83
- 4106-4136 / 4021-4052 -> 0.87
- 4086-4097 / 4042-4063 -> 0.84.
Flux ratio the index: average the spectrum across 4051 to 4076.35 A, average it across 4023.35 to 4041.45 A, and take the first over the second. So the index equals 1.0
